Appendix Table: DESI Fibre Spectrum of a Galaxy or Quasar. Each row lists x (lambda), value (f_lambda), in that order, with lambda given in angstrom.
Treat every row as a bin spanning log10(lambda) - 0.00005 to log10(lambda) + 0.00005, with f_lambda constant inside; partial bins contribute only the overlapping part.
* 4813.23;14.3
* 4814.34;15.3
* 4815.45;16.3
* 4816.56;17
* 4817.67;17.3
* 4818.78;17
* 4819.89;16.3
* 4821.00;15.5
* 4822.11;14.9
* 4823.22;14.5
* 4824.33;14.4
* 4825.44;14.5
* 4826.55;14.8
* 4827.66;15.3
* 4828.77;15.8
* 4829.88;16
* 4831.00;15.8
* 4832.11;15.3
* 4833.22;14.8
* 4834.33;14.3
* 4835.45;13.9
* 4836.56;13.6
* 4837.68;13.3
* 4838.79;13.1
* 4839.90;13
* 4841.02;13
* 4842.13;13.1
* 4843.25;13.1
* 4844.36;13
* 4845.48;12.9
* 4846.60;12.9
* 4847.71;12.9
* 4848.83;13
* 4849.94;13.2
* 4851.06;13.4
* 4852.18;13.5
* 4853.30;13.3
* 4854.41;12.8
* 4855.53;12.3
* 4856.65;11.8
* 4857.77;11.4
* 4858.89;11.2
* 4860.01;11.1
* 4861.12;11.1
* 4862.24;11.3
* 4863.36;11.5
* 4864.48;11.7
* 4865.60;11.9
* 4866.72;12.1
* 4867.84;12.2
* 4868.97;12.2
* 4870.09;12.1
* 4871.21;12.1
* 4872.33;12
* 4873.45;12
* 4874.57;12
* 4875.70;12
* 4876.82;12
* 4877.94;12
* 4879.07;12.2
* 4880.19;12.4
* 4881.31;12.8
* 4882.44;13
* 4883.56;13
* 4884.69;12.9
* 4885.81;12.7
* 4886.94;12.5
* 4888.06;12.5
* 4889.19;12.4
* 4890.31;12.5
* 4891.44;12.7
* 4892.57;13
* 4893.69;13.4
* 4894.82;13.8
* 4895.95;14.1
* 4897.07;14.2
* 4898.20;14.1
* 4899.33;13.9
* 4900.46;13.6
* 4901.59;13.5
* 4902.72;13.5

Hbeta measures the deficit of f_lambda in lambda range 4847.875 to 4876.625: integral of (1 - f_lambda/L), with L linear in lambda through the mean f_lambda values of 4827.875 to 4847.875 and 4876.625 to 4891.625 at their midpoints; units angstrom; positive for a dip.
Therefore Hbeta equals 2.32 angstrom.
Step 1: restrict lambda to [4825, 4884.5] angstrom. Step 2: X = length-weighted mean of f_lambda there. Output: 12.9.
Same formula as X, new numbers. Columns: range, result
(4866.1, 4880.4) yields 12.1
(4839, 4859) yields 12.8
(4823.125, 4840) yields 14.6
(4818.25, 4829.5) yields 15.3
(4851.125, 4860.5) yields 12.2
